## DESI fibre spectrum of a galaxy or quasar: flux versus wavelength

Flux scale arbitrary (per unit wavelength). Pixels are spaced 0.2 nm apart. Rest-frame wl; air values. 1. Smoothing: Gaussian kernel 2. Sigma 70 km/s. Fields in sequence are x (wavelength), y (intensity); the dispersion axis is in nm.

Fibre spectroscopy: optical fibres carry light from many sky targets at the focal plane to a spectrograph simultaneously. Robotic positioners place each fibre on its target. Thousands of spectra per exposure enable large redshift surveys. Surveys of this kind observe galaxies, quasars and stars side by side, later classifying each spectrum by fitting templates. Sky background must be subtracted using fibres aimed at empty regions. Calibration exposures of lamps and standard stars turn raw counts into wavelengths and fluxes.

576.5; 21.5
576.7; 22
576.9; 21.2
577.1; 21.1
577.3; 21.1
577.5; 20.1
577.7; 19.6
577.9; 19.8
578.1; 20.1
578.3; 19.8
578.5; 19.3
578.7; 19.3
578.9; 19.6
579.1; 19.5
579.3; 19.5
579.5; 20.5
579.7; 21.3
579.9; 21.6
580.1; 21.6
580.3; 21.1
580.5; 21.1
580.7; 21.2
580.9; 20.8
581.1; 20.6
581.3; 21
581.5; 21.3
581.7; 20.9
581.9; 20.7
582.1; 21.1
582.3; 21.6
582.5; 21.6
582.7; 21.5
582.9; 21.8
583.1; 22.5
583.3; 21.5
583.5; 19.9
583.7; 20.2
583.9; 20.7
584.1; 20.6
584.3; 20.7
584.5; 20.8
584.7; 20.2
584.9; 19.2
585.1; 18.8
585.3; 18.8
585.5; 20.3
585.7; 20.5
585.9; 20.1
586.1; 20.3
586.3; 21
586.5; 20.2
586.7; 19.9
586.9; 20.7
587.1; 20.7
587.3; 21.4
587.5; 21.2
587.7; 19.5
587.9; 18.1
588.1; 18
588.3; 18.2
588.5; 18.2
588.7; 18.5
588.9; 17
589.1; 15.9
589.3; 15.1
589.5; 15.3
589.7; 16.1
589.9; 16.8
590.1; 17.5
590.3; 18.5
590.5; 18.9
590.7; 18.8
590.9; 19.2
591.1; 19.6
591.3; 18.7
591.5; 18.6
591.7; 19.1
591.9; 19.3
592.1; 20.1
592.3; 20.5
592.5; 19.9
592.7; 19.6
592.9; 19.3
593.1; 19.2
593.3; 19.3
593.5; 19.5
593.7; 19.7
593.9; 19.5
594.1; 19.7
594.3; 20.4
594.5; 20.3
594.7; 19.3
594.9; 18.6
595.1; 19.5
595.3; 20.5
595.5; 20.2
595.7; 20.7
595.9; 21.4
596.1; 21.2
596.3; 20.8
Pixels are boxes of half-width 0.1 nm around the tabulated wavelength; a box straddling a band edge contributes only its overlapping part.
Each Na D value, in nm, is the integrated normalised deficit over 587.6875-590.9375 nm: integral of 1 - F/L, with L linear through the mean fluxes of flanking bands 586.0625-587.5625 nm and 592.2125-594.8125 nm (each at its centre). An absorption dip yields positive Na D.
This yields 0.44 nm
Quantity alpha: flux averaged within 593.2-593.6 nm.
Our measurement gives 19.4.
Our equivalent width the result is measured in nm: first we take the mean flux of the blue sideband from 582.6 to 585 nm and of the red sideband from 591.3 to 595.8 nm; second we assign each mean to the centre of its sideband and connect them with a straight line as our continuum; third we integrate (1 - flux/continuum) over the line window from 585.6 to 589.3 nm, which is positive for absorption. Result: 0.20 nm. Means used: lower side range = 20.8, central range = 19.3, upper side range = 19.7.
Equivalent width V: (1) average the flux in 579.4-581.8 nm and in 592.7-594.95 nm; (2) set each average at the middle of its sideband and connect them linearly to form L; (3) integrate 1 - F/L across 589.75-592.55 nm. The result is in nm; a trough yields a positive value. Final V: 0.135 nm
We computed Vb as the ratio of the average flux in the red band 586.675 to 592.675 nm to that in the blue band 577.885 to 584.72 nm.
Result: 0.9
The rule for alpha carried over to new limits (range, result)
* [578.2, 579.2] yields 19.5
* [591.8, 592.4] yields 20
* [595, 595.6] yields 20.1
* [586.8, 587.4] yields 20.9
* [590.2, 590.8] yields 18.7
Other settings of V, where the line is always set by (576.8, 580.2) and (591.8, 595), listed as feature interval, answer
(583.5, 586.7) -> -0.02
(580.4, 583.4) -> -0.17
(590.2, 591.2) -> 0.04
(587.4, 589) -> 0.10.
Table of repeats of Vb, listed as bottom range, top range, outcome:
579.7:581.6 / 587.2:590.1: 0.84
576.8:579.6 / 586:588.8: 0.98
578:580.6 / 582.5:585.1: 1.02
